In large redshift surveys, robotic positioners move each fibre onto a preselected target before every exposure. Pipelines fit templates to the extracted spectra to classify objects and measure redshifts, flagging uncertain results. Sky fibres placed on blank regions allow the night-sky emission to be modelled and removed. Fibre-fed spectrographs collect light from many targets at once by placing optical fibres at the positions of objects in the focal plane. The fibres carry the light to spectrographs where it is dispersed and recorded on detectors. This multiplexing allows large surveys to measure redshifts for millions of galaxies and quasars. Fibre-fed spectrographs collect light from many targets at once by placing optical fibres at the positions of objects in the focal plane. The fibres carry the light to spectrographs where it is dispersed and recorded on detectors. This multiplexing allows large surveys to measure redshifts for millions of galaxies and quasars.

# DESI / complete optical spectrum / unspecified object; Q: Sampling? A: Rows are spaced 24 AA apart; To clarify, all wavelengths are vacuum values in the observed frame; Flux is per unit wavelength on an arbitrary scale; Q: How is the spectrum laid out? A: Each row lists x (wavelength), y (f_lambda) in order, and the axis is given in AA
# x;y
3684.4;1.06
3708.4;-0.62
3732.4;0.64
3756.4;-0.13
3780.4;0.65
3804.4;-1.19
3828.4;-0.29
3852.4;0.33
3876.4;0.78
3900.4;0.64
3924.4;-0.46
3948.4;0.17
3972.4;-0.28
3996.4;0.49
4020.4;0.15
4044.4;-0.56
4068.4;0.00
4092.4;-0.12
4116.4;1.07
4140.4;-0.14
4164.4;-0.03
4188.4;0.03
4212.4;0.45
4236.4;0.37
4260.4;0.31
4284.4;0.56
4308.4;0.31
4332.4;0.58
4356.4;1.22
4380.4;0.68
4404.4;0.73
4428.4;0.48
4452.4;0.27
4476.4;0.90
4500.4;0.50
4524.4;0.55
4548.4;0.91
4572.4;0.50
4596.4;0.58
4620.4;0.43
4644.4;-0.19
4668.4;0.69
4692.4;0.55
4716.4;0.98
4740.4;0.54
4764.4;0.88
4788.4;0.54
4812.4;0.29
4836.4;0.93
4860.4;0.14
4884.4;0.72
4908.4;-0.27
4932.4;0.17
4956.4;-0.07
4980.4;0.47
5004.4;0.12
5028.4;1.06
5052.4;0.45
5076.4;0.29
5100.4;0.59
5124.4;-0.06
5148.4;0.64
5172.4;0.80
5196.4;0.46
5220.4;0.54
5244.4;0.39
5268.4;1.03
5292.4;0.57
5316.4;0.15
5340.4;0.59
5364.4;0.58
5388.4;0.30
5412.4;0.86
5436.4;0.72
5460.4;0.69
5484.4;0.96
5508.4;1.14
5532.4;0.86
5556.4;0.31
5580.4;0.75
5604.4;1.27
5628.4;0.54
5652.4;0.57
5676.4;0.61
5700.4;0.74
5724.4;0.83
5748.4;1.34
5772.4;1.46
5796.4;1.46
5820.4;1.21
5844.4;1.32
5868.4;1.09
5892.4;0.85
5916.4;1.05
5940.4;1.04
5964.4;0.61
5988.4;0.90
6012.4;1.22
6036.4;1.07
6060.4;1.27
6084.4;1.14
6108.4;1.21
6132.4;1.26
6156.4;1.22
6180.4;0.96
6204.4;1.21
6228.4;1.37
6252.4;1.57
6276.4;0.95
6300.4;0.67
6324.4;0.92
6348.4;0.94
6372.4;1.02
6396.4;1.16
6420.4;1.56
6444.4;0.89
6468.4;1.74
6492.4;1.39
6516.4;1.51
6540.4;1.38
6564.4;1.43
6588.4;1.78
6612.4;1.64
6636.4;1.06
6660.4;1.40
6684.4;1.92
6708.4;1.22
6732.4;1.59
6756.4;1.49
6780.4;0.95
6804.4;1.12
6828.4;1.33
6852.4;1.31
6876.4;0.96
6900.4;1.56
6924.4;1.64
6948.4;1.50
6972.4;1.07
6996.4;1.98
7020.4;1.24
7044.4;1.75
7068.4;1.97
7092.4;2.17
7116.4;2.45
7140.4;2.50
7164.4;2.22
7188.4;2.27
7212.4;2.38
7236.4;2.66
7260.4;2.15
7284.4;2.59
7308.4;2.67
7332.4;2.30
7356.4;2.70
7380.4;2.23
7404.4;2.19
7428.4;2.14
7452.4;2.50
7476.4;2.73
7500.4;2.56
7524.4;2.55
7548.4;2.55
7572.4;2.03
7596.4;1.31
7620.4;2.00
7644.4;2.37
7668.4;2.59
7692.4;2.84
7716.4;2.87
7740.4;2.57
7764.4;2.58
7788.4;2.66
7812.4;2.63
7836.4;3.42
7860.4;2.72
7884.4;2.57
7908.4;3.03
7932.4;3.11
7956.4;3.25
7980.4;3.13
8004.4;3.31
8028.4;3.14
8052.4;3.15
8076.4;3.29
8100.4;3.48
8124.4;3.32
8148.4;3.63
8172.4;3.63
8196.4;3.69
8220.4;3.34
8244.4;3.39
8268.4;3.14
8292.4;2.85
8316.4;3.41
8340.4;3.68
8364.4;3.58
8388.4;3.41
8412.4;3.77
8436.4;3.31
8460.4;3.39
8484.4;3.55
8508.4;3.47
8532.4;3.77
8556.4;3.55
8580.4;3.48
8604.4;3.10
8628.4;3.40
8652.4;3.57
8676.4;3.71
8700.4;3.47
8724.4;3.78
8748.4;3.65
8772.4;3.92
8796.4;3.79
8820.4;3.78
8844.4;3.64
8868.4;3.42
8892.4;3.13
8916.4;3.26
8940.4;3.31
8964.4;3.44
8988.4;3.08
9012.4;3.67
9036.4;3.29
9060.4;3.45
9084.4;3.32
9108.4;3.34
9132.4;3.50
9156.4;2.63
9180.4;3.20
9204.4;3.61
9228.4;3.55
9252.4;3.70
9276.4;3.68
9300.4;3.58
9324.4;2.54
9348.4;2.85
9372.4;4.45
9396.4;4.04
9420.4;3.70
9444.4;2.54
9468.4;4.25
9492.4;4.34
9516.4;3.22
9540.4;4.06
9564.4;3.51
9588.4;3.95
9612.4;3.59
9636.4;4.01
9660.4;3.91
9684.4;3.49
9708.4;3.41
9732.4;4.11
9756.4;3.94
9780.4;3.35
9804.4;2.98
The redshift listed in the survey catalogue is 0.770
